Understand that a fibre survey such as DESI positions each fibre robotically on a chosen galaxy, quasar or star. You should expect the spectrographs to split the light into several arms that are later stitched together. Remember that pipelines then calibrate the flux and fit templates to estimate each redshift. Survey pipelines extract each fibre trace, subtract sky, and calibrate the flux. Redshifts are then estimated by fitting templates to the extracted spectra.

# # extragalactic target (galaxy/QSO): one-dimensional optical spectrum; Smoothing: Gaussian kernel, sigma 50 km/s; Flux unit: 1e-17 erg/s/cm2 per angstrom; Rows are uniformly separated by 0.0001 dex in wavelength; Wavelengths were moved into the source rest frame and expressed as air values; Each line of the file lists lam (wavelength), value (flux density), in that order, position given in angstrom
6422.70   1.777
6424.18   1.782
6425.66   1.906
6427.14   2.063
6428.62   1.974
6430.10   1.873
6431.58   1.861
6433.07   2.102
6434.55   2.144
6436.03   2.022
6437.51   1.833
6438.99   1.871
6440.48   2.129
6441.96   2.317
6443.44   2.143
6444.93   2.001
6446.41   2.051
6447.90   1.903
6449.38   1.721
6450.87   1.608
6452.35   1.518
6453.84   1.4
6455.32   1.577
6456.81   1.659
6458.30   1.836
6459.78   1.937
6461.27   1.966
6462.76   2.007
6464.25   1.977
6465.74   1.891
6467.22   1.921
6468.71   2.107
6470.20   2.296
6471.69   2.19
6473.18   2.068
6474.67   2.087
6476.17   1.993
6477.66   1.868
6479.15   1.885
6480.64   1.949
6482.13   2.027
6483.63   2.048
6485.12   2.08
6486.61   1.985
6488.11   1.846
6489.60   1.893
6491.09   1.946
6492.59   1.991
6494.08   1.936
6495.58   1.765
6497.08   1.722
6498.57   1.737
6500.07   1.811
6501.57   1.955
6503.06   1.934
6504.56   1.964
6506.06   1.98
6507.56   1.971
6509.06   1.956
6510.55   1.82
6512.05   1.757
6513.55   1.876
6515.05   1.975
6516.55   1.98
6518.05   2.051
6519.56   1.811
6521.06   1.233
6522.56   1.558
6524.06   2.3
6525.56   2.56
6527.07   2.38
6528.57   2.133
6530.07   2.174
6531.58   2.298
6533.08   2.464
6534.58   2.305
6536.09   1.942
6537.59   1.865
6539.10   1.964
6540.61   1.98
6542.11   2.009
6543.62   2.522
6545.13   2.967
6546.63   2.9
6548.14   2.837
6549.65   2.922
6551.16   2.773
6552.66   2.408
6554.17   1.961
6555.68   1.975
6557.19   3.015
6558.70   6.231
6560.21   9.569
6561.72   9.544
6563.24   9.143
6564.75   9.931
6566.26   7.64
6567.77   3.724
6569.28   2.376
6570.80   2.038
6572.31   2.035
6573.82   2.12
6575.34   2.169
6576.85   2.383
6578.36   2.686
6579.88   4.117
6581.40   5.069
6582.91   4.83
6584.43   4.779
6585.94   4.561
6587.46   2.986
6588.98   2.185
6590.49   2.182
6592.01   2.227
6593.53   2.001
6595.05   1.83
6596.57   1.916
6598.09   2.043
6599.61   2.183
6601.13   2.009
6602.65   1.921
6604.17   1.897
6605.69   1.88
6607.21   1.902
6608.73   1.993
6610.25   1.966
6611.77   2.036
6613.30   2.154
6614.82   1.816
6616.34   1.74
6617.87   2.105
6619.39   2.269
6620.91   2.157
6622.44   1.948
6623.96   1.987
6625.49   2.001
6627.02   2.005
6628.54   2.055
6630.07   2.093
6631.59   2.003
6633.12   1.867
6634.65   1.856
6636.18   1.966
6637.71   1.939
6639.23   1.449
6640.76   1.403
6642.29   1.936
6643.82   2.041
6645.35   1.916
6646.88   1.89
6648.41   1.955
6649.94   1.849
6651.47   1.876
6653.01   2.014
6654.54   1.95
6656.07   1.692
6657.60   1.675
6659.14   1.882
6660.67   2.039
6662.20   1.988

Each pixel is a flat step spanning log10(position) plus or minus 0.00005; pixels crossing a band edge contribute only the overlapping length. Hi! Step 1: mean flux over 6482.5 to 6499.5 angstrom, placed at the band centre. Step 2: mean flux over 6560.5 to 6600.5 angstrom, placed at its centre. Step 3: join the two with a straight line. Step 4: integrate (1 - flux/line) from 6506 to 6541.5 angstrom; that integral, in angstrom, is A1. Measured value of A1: 8.1 angstrom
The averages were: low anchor 1.91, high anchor 3.85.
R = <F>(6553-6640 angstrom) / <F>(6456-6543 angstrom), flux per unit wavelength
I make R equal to 1.53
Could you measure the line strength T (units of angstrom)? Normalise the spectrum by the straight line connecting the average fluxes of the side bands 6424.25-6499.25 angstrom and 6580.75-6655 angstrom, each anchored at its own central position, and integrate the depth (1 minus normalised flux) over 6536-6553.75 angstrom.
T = -3.0 angstrom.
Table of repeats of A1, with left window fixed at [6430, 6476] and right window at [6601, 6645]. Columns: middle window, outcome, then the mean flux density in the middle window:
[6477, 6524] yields 1.3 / 1.89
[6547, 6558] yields -3.7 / 2.59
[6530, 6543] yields -1.1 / 2.11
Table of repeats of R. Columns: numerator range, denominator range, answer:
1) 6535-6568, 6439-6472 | 2.18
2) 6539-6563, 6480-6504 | 1.97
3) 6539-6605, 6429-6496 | 1.79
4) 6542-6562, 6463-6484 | 1.86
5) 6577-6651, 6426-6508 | 1.18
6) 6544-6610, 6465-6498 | 1.75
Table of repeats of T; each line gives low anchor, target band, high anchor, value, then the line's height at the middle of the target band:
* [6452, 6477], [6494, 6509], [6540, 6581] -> 4.55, 2.7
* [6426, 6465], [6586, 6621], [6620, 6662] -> -3.70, 1.91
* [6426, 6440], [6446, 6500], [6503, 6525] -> 0.81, 1.93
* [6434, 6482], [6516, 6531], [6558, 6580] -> 6.99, 3.78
